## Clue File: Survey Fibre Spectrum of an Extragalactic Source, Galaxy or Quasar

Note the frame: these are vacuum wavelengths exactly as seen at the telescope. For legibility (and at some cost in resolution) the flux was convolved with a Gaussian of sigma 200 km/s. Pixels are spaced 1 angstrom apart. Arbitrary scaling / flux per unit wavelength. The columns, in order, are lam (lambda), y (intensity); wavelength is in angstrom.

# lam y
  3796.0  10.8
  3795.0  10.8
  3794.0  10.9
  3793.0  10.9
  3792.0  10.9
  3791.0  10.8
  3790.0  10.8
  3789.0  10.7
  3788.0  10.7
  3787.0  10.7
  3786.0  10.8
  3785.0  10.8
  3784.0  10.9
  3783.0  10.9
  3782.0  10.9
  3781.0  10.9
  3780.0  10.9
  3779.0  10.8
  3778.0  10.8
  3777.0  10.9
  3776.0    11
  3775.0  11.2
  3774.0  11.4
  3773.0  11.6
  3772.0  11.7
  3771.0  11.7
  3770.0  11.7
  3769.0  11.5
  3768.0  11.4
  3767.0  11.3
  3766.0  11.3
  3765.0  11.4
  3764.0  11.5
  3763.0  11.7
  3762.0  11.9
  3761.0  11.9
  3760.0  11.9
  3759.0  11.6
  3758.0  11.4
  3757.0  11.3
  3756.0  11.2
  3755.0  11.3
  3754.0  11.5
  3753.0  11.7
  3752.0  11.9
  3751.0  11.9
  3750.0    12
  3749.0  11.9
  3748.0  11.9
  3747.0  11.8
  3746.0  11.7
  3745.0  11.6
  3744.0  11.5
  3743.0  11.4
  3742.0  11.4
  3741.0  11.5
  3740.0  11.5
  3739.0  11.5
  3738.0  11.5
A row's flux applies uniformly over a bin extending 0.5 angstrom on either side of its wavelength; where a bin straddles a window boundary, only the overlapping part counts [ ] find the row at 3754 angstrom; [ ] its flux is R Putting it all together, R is 11.5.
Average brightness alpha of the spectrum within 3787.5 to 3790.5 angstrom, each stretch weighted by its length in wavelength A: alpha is 10.7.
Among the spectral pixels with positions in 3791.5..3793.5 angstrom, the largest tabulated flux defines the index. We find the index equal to 10.9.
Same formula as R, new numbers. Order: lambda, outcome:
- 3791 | 10.8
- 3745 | 11.6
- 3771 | 11.7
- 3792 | 10.9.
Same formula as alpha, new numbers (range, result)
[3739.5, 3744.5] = 11.5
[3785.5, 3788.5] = 10.7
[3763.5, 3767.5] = 11.4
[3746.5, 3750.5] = 11.9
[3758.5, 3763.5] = 11.8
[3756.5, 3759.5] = 11.4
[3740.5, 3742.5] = 11.4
